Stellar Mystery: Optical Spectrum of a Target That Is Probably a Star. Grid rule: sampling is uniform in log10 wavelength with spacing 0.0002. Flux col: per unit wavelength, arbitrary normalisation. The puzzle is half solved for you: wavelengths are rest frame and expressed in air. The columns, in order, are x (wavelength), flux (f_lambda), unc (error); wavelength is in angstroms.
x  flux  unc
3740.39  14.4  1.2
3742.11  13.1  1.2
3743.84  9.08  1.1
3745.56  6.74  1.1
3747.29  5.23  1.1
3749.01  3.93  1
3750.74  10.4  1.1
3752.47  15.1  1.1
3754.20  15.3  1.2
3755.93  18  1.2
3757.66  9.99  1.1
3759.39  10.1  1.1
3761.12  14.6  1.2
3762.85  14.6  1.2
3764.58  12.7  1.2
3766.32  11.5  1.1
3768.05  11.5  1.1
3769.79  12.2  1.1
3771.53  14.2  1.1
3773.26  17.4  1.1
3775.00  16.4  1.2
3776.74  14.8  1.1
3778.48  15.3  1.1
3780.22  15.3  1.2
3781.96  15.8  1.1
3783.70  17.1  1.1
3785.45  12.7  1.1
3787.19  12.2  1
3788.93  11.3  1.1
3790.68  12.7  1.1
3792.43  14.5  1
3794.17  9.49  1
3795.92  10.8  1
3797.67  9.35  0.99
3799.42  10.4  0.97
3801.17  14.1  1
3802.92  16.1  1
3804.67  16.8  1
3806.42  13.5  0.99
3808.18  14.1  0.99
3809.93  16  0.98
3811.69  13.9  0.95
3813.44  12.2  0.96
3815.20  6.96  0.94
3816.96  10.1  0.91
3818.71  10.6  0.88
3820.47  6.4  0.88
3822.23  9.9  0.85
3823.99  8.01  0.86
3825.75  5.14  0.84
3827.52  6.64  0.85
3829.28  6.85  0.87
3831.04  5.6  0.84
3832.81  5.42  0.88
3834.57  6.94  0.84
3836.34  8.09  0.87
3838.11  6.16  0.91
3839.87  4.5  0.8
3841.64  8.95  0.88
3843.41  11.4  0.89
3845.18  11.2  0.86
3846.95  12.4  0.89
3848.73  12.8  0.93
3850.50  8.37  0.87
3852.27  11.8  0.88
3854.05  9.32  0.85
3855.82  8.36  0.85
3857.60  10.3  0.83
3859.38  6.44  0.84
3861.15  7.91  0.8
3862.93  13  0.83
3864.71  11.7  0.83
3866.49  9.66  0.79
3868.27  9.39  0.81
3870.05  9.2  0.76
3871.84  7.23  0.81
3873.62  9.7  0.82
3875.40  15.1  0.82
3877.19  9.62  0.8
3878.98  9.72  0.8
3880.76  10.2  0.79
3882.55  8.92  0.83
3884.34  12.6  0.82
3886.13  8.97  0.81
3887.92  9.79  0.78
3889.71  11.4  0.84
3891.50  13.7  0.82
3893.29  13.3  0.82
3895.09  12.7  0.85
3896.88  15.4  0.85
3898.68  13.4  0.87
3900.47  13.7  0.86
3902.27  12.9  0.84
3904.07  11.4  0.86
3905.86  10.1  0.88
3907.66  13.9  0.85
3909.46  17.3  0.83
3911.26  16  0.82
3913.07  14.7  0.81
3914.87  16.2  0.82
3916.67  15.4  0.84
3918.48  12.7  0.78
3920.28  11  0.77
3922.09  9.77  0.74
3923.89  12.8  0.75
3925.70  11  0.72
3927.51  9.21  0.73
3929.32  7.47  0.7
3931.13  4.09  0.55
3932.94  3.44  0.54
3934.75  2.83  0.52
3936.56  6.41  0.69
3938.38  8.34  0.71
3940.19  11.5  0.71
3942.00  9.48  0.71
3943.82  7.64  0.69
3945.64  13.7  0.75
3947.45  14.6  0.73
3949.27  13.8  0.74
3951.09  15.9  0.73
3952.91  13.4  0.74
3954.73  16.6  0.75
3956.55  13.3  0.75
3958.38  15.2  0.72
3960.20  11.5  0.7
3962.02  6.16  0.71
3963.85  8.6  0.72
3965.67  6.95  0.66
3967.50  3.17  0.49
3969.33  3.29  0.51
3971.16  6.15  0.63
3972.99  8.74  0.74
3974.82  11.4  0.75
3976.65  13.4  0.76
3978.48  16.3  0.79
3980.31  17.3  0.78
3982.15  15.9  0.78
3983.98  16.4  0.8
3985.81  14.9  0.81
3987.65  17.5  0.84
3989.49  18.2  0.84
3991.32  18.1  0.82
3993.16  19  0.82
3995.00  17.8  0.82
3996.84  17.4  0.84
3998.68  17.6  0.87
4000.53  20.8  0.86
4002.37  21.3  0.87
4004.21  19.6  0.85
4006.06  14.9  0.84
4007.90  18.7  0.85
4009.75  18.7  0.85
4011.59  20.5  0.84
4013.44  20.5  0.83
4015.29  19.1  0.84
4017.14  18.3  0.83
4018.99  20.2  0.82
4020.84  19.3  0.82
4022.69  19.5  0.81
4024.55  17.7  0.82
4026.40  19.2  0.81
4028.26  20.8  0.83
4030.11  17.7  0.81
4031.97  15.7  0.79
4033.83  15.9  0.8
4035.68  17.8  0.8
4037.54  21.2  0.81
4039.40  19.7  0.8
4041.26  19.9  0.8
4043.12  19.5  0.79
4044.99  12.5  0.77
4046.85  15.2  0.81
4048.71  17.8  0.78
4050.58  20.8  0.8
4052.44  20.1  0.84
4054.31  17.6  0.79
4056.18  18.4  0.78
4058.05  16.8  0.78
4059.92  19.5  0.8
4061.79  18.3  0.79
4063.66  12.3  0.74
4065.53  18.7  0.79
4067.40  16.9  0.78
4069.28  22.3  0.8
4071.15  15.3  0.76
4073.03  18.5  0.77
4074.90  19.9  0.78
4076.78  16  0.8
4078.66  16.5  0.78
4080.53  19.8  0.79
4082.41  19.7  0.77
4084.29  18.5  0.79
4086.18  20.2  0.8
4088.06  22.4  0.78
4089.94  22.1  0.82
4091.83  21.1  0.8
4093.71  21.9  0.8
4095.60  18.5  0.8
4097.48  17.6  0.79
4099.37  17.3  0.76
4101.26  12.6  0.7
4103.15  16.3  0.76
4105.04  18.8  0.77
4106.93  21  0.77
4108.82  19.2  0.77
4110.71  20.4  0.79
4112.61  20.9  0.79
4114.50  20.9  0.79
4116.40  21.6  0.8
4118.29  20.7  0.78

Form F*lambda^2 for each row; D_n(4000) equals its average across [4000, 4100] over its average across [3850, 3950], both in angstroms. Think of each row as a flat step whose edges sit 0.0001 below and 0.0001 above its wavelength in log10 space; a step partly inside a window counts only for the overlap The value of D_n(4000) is 1.85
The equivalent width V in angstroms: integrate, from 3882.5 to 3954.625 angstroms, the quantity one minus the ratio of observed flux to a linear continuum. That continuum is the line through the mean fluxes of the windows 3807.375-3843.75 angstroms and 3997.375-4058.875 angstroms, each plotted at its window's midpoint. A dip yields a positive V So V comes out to 8.2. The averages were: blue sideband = 8.7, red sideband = 18.6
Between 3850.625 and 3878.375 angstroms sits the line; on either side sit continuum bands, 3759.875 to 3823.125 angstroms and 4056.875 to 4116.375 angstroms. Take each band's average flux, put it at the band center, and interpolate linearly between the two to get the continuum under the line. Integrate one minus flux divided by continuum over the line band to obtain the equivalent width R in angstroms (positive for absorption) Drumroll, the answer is 8.7 angstroms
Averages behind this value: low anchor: 13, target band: 9.87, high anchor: 18.8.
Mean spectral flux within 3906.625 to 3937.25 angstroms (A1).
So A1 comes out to 10.9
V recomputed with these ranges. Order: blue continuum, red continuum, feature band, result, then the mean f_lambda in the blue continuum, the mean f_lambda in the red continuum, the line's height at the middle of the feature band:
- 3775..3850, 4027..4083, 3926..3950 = 9.8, 11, 18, 14.7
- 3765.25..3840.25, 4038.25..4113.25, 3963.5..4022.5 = 2.5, 11.4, 18.5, 16.4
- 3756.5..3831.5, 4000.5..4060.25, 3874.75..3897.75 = 4.8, 12.1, 18.6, 14.7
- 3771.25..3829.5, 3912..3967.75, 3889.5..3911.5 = -4.7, 12.3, 10.6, 11.1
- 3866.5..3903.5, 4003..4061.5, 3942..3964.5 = 3.3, 11.3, 18.5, 14.6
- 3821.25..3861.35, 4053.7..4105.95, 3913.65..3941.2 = 5.4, 8.38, 18.4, 12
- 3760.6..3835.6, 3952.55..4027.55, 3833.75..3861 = 7.9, 11.9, 15.5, 12.8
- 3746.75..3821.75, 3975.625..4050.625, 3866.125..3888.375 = 7.3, 12.7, 18.1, 14.9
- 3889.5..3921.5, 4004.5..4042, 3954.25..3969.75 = 6.4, 13.6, 18.8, 16.1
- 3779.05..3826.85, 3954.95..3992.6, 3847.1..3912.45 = 4.6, 12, 12.3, 12.1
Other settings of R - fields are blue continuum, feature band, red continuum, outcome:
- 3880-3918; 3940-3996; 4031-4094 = 9.26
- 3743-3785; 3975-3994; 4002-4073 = 0.88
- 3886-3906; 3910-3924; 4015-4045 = -0.34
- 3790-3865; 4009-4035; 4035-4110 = -3.19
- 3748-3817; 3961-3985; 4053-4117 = 9.18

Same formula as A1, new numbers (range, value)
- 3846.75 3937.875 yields 10.9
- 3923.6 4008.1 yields 12.6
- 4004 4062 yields 18.5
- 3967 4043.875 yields 17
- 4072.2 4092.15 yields 19.5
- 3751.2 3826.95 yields 12.7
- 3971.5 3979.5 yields 12.1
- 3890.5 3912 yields 13.6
